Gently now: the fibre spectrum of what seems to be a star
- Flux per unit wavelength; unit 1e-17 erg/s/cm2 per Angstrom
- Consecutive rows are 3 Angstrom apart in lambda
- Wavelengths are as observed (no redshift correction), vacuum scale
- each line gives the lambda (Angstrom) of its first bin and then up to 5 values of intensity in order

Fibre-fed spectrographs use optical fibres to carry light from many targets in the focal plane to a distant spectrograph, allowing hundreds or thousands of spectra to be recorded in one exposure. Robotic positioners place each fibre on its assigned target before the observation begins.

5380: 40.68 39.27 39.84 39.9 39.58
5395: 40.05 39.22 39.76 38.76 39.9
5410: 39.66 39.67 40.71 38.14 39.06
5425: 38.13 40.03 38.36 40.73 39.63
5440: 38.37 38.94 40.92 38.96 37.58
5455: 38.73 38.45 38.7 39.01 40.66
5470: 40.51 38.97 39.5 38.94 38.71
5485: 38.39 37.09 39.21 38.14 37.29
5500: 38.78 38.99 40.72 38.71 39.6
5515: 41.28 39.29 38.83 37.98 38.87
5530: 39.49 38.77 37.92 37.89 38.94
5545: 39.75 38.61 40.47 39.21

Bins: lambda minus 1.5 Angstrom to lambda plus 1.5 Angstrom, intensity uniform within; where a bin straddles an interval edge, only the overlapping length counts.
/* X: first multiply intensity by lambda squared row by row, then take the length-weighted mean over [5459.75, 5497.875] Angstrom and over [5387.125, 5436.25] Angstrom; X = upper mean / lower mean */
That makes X 1.01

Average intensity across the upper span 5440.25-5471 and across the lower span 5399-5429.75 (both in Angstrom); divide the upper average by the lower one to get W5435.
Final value 1.00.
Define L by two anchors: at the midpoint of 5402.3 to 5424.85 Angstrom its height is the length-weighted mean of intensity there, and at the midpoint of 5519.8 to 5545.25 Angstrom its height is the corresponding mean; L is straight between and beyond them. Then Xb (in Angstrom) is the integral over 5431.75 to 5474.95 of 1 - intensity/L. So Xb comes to -0.2 Angstrom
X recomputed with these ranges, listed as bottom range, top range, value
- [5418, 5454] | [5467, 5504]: 1.01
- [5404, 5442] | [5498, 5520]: 1.04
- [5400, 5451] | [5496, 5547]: 1.03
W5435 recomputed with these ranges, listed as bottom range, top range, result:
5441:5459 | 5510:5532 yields 1.01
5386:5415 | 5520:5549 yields 0.98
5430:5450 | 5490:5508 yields 0.98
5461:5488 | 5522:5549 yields 0.99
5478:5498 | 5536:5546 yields 1.01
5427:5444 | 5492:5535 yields 0.99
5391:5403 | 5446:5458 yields 0.98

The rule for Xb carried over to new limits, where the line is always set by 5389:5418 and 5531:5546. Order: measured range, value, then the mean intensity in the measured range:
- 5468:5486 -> -0.1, 39.2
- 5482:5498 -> 0.4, 38.1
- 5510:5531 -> -0.3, 39.3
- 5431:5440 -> 0.0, 39.6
